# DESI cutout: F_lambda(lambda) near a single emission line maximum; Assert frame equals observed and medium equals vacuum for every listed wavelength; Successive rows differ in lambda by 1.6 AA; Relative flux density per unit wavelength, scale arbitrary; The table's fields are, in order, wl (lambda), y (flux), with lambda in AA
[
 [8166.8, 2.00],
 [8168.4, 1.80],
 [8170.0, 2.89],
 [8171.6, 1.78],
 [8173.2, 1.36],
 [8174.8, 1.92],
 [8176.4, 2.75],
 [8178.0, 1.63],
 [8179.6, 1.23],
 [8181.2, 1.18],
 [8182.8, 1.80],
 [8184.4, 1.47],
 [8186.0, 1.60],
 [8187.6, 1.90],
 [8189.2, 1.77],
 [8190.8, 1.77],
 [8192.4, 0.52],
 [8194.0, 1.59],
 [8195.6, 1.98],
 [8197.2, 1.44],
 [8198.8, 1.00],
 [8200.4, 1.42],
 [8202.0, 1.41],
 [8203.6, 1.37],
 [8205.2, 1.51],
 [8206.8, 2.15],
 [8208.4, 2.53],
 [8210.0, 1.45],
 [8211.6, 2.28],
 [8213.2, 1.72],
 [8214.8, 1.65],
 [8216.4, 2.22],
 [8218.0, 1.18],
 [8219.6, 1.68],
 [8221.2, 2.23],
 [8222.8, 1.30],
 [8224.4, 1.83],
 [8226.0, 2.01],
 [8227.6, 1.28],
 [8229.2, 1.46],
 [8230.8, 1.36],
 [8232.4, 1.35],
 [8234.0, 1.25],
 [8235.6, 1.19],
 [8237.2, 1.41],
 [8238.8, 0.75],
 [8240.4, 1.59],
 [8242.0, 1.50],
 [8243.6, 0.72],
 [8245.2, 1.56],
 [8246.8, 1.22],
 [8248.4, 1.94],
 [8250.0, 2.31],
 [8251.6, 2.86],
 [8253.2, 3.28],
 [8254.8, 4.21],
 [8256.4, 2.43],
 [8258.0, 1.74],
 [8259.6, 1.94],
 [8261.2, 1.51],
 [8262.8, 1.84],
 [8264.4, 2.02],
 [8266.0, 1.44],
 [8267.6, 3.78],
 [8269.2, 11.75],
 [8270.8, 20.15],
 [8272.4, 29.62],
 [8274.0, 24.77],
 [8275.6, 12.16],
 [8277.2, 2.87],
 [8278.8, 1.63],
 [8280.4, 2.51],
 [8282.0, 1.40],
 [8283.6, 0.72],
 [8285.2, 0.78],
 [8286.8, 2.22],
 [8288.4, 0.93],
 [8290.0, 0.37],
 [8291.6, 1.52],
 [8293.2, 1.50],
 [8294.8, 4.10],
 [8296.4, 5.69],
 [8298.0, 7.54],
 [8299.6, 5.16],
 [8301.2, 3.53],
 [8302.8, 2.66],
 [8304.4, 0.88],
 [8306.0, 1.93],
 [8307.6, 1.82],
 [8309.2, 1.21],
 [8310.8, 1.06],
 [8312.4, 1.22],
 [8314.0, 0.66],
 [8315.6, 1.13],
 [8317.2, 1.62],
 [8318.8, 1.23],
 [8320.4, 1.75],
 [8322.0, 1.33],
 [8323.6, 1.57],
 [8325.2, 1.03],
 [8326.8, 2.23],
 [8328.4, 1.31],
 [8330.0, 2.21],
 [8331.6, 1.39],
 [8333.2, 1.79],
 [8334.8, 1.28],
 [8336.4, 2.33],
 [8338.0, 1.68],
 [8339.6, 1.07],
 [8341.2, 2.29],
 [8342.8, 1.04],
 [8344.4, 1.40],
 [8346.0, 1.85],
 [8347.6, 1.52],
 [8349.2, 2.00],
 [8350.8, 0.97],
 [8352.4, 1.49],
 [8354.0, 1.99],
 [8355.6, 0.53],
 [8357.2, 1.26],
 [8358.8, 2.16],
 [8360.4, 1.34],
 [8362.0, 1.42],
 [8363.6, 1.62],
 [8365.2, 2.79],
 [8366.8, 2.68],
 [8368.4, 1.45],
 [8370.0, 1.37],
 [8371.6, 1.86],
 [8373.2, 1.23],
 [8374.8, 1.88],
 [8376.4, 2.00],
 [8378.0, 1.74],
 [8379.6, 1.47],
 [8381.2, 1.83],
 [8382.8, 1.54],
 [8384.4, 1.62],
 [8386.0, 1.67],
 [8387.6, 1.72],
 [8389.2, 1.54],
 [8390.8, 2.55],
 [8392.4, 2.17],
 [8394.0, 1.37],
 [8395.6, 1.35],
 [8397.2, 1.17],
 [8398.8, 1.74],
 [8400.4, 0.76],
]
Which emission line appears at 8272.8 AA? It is H-alpha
